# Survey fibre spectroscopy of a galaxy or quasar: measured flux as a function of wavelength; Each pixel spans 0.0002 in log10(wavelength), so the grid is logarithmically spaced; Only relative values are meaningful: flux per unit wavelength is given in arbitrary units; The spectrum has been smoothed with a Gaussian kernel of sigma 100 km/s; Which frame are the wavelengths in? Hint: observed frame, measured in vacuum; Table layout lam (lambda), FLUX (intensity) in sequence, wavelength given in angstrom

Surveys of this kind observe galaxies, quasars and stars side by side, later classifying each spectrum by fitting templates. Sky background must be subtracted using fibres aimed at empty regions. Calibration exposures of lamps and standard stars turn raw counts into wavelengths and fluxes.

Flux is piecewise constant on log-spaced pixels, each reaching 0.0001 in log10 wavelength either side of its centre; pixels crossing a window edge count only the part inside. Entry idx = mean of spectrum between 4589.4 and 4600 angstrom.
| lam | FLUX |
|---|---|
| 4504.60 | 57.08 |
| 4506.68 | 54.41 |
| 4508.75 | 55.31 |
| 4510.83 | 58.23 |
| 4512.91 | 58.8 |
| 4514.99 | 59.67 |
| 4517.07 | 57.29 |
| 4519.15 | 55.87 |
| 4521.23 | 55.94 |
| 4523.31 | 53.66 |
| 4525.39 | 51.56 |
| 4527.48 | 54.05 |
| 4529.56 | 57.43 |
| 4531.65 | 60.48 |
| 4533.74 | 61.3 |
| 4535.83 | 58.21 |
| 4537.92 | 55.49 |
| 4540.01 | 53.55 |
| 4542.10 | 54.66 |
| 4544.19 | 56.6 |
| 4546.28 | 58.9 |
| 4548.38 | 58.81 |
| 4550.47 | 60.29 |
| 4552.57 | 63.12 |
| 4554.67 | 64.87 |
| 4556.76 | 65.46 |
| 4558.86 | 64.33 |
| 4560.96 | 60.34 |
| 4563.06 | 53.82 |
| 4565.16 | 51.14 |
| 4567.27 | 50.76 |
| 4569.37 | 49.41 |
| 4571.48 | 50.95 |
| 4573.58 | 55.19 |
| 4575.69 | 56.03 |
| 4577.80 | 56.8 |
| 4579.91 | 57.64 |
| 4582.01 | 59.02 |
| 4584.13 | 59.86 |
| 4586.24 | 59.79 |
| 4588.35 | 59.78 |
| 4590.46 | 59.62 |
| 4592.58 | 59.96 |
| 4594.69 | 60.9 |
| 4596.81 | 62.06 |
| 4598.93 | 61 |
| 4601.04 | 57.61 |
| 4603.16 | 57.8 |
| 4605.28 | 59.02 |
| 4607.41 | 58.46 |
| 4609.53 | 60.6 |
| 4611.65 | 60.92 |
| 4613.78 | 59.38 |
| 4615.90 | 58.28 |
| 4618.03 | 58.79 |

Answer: 60.7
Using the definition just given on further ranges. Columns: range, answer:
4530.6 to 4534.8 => 60.8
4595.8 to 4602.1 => 60.3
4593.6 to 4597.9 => 61.5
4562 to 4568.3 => 51.9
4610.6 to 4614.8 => 60.1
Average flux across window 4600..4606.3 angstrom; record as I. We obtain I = 58.1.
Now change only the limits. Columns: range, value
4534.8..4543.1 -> 55.5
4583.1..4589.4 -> 59.8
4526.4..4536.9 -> 58.2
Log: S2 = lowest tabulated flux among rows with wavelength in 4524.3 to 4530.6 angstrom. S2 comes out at 51.56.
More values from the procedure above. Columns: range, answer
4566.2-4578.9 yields 49.41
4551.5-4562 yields 60.34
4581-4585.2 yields 59.02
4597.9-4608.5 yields 57.61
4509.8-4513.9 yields 58.23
